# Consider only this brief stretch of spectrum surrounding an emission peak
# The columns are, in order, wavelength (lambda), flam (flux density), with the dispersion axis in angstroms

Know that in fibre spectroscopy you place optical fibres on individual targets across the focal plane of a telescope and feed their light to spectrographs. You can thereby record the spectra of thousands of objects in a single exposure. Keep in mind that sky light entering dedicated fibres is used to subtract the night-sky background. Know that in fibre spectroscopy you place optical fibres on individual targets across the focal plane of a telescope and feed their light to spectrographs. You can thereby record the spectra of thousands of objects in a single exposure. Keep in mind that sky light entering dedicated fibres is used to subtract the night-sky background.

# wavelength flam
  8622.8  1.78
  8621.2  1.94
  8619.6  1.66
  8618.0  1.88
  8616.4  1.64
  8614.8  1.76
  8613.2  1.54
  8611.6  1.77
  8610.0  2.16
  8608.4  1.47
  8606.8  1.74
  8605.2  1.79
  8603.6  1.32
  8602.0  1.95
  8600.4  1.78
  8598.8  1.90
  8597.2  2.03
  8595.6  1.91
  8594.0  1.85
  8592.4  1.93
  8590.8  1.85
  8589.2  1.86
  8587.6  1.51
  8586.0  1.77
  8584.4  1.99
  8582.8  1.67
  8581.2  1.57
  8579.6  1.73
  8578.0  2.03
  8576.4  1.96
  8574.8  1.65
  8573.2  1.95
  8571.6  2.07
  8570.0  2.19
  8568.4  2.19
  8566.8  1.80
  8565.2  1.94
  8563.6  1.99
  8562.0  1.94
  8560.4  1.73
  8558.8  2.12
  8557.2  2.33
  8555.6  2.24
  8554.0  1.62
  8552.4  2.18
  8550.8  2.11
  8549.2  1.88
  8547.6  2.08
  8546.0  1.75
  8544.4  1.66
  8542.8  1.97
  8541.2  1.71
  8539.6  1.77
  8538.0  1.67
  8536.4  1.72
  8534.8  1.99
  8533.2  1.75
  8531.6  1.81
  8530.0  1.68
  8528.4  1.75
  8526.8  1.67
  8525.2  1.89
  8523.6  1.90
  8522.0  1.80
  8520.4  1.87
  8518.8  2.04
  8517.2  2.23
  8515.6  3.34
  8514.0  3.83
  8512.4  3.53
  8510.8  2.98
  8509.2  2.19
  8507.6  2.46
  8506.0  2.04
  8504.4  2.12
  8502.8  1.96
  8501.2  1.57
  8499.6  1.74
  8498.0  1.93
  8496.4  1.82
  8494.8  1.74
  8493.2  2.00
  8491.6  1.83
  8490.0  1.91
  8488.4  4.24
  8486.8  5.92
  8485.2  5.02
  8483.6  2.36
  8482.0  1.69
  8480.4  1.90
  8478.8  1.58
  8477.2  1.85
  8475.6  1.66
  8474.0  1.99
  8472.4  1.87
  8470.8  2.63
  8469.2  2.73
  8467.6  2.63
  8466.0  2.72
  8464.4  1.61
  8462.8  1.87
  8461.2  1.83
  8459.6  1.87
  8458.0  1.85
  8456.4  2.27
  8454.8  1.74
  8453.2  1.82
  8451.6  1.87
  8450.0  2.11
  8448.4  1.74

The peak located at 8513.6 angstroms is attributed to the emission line [N II] 6583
